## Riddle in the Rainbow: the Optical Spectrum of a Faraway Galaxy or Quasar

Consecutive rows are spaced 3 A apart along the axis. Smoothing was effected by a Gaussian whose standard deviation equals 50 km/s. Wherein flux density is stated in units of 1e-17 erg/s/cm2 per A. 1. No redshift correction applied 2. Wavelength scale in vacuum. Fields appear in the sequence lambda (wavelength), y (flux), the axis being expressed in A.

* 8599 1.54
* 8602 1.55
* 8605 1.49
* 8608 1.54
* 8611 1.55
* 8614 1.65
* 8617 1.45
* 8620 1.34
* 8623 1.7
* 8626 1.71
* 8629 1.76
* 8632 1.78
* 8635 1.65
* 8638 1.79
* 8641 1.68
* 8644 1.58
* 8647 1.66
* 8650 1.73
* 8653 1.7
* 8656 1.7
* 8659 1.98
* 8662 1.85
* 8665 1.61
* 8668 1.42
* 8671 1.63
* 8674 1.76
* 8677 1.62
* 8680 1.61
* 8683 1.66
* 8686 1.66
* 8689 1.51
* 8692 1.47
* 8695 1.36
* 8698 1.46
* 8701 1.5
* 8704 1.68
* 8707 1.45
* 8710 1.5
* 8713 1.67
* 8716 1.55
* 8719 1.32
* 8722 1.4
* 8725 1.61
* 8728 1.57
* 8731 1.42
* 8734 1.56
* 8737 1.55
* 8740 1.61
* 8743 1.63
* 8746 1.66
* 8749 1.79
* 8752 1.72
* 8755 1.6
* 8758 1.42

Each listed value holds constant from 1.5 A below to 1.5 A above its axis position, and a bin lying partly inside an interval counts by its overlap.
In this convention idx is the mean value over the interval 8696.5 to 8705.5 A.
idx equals 1.55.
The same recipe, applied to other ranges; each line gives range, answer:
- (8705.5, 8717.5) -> 1.54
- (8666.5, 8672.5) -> 1.52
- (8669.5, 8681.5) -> 1.66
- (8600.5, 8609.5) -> 1.53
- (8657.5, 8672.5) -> 1.7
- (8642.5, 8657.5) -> 1.67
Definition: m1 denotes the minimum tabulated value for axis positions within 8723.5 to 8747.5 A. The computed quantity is 1.42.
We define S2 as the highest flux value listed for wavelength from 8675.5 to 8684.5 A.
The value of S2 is 1.66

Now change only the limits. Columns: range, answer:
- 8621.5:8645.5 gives 1.79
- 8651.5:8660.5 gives 1.98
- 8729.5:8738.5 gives 1.56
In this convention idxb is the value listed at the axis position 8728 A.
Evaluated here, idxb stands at 1.57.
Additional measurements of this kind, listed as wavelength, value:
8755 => 1.6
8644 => 1.58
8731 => 1.42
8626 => 1.71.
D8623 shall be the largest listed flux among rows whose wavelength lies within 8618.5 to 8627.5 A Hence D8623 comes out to 1.71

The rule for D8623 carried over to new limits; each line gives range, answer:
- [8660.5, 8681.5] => 1.85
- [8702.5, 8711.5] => 1.68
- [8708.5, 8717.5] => 1.67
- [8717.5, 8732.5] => 1.61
